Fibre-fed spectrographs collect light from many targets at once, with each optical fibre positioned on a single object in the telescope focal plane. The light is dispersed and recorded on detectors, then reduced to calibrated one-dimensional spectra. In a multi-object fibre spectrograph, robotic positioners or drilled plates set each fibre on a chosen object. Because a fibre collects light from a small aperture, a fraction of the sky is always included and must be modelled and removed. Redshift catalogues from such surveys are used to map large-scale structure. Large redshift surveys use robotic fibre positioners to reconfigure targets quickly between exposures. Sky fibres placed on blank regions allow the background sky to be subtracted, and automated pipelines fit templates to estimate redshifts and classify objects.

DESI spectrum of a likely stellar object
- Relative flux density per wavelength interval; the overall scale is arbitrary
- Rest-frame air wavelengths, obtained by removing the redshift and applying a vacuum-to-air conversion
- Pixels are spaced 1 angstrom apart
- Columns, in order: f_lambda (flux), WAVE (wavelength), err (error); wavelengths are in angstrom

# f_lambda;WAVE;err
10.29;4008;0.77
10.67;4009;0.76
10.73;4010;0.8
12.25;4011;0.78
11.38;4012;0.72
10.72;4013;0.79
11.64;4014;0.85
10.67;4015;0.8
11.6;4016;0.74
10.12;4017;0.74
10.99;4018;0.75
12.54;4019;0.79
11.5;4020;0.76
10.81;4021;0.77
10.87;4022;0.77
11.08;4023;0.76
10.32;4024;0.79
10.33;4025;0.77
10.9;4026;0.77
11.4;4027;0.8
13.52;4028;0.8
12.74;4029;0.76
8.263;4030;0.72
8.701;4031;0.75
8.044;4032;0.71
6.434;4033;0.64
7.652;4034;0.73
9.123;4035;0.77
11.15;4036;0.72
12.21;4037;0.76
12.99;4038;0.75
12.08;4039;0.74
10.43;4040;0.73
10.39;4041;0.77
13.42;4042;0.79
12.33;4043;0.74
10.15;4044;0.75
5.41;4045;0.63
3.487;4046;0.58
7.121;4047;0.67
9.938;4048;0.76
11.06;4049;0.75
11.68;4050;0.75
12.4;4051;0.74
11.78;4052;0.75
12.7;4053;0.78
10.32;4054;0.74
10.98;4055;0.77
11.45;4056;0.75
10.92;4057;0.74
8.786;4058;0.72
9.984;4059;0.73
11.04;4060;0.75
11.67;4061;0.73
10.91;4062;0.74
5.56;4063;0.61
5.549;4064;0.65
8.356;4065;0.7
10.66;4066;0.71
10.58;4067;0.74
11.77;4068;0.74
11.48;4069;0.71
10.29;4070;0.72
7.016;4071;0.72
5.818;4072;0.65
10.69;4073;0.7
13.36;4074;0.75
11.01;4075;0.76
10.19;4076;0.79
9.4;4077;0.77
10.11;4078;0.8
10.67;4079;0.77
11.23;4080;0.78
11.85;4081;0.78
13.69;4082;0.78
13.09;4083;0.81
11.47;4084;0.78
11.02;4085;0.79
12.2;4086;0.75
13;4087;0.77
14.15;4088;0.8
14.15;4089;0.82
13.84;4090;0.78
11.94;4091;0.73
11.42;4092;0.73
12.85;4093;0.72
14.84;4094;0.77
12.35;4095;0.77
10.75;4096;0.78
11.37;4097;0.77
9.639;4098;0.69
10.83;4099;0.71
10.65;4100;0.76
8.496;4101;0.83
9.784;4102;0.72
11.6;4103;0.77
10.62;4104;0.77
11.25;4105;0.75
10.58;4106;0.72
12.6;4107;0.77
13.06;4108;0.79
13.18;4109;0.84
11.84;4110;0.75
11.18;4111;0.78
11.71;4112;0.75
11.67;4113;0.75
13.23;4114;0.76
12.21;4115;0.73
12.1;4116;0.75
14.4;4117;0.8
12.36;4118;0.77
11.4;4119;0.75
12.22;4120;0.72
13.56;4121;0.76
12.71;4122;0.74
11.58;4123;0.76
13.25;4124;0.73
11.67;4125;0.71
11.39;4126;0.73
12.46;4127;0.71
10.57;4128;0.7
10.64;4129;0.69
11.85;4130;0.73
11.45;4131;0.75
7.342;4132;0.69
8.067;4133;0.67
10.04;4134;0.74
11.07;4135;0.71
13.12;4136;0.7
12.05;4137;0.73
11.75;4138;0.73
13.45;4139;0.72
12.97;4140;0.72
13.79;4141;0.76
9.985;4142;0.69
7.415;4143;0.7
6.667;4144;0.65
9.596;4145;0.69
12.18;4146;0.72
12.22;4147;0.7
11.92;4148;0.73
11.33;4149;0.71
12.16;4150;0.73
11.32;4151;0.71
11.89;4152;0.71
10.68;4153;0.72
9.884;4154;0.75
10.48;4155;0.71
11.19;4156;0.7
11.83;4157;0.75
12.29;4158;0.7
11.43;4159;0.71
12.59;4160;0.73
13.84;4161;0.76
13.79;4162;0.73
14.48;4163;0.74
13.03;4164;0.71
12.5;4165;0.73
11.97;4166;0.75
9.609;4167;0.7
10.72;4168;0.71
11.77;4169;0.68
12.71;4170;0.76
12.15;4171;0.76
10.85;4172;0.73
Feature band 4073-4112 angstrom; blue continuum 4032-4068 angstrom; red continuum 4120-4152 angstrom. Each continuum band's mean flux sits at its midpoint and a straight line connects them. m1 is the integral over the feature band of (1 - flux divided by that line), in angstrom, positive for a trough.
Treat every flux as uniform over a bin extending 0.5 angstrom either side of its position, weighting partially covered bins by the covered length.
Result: -3.9 angstrom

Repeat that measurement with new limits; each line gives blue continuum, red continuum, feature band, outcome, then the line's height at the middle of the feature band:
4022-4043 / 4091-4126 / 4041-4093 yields 2.40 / 11.2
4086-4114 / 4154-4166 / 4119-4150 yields 2.18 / 12.1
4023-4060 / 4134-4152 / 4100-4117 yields -0.98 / 11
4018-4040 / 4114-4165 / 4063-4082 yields 1.80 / 11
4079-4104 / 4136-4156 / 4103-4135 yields -0.38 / 11.5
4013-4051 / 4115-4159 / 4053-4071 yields 1.13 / 10.7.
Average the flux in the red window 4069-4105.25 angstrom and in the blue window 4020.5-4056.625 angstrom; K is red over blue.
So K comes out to 1.09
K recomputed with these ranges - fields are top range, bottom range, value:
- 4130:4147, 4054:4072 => 1.11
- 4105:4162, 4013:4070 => 1.12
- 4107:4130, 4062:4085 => 1.20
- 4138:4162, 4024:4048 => 1.15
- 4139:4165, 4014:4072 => 1.13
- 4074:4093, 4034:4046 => 1.15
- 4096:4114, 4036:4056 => 1.06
